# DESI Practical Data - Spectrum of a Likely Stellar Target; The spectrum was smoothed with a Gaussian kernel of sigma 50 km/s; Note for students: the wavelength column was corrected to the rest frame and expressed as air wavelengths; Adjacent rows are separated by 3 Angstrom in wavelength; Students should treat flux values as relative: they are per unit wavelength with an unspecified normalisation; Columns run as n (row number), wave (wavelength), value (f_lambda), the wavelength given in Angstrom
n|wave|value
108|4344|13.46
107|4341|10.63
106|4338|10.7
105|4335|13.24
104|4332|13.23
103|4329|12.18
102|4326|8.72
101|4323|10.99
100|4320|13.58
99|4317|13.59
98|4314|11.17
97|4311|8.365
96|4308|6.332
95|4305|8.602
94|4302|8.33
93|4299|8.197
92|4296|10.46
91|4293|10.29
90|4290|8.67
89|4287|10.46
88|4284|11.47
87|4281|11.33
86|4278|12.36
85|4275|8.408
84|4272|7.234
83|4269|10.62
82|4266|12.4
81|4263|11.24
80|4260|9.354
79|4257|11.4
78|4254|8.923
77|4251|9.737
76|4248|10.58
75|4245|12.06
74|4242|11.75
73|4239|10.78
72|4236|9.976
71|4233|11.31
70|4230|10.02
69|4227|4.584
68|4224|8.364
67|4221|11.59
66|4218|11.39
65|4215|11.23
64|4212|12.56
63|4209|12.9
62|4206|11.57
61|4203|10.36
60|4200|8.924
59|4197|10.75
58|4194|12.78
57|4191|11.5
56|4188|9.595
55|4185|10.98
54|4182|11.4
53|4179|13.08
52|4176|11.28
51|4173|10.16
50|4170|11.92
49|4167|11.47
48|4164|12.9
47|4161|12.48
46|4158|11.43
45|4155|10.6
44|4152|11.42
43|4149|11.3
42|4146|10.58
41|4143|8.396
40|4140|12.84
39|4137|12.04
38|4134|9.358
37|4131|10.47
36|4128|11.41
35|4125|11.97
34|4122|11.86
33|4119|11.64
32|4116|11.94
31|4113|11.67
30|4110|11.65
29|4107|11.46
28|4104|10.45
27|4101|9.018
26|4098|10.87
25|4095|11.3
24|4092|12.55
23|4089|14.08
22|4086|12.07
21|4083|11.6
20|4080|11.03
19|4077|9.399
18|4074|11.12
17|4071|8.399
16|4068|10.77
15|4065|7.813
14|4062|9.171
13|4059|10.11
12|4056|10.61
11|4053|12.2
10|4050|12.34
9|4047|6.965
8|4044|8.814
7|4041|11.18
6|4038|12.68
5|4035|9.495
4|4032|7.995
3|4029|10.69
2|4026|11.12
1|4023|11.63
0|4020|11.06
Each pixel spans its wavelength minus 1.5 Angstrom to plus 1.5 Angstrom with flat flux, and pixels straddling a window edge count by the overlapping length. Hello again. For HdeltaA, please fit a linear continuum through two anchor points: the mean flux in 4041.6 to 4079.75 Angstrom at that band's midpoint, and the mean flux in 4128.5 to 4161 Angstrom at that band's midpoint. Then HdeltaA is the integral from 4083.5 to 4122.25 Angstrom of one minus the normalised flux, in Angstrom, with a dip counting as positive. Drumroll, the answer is -4.3 Angstrom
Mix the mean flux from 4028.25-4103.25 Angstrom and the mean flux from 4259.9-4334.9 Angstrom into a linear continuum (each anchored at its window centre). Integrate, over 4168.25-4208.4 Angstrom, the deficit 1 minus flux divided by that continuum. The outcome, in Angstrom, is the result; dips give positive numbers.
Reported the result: -2.75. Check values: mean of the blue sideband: 10.5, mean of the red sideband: 10.4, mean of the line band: 11.1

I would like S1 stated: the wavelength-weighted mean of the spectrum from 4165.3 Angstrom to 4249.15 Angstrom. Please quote 10.9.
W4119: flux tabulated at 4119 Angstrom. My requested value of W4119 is 11.64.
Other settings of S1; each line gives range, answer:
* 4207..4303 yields 10.3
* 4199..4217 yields 11.3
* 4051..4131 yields 11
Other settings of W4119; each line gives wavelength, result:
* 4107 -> 11.46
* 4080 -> 11.03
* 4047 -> 6.965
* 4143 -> 8.396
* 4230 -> 10.02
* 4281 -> 11.33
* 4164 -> 12.9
